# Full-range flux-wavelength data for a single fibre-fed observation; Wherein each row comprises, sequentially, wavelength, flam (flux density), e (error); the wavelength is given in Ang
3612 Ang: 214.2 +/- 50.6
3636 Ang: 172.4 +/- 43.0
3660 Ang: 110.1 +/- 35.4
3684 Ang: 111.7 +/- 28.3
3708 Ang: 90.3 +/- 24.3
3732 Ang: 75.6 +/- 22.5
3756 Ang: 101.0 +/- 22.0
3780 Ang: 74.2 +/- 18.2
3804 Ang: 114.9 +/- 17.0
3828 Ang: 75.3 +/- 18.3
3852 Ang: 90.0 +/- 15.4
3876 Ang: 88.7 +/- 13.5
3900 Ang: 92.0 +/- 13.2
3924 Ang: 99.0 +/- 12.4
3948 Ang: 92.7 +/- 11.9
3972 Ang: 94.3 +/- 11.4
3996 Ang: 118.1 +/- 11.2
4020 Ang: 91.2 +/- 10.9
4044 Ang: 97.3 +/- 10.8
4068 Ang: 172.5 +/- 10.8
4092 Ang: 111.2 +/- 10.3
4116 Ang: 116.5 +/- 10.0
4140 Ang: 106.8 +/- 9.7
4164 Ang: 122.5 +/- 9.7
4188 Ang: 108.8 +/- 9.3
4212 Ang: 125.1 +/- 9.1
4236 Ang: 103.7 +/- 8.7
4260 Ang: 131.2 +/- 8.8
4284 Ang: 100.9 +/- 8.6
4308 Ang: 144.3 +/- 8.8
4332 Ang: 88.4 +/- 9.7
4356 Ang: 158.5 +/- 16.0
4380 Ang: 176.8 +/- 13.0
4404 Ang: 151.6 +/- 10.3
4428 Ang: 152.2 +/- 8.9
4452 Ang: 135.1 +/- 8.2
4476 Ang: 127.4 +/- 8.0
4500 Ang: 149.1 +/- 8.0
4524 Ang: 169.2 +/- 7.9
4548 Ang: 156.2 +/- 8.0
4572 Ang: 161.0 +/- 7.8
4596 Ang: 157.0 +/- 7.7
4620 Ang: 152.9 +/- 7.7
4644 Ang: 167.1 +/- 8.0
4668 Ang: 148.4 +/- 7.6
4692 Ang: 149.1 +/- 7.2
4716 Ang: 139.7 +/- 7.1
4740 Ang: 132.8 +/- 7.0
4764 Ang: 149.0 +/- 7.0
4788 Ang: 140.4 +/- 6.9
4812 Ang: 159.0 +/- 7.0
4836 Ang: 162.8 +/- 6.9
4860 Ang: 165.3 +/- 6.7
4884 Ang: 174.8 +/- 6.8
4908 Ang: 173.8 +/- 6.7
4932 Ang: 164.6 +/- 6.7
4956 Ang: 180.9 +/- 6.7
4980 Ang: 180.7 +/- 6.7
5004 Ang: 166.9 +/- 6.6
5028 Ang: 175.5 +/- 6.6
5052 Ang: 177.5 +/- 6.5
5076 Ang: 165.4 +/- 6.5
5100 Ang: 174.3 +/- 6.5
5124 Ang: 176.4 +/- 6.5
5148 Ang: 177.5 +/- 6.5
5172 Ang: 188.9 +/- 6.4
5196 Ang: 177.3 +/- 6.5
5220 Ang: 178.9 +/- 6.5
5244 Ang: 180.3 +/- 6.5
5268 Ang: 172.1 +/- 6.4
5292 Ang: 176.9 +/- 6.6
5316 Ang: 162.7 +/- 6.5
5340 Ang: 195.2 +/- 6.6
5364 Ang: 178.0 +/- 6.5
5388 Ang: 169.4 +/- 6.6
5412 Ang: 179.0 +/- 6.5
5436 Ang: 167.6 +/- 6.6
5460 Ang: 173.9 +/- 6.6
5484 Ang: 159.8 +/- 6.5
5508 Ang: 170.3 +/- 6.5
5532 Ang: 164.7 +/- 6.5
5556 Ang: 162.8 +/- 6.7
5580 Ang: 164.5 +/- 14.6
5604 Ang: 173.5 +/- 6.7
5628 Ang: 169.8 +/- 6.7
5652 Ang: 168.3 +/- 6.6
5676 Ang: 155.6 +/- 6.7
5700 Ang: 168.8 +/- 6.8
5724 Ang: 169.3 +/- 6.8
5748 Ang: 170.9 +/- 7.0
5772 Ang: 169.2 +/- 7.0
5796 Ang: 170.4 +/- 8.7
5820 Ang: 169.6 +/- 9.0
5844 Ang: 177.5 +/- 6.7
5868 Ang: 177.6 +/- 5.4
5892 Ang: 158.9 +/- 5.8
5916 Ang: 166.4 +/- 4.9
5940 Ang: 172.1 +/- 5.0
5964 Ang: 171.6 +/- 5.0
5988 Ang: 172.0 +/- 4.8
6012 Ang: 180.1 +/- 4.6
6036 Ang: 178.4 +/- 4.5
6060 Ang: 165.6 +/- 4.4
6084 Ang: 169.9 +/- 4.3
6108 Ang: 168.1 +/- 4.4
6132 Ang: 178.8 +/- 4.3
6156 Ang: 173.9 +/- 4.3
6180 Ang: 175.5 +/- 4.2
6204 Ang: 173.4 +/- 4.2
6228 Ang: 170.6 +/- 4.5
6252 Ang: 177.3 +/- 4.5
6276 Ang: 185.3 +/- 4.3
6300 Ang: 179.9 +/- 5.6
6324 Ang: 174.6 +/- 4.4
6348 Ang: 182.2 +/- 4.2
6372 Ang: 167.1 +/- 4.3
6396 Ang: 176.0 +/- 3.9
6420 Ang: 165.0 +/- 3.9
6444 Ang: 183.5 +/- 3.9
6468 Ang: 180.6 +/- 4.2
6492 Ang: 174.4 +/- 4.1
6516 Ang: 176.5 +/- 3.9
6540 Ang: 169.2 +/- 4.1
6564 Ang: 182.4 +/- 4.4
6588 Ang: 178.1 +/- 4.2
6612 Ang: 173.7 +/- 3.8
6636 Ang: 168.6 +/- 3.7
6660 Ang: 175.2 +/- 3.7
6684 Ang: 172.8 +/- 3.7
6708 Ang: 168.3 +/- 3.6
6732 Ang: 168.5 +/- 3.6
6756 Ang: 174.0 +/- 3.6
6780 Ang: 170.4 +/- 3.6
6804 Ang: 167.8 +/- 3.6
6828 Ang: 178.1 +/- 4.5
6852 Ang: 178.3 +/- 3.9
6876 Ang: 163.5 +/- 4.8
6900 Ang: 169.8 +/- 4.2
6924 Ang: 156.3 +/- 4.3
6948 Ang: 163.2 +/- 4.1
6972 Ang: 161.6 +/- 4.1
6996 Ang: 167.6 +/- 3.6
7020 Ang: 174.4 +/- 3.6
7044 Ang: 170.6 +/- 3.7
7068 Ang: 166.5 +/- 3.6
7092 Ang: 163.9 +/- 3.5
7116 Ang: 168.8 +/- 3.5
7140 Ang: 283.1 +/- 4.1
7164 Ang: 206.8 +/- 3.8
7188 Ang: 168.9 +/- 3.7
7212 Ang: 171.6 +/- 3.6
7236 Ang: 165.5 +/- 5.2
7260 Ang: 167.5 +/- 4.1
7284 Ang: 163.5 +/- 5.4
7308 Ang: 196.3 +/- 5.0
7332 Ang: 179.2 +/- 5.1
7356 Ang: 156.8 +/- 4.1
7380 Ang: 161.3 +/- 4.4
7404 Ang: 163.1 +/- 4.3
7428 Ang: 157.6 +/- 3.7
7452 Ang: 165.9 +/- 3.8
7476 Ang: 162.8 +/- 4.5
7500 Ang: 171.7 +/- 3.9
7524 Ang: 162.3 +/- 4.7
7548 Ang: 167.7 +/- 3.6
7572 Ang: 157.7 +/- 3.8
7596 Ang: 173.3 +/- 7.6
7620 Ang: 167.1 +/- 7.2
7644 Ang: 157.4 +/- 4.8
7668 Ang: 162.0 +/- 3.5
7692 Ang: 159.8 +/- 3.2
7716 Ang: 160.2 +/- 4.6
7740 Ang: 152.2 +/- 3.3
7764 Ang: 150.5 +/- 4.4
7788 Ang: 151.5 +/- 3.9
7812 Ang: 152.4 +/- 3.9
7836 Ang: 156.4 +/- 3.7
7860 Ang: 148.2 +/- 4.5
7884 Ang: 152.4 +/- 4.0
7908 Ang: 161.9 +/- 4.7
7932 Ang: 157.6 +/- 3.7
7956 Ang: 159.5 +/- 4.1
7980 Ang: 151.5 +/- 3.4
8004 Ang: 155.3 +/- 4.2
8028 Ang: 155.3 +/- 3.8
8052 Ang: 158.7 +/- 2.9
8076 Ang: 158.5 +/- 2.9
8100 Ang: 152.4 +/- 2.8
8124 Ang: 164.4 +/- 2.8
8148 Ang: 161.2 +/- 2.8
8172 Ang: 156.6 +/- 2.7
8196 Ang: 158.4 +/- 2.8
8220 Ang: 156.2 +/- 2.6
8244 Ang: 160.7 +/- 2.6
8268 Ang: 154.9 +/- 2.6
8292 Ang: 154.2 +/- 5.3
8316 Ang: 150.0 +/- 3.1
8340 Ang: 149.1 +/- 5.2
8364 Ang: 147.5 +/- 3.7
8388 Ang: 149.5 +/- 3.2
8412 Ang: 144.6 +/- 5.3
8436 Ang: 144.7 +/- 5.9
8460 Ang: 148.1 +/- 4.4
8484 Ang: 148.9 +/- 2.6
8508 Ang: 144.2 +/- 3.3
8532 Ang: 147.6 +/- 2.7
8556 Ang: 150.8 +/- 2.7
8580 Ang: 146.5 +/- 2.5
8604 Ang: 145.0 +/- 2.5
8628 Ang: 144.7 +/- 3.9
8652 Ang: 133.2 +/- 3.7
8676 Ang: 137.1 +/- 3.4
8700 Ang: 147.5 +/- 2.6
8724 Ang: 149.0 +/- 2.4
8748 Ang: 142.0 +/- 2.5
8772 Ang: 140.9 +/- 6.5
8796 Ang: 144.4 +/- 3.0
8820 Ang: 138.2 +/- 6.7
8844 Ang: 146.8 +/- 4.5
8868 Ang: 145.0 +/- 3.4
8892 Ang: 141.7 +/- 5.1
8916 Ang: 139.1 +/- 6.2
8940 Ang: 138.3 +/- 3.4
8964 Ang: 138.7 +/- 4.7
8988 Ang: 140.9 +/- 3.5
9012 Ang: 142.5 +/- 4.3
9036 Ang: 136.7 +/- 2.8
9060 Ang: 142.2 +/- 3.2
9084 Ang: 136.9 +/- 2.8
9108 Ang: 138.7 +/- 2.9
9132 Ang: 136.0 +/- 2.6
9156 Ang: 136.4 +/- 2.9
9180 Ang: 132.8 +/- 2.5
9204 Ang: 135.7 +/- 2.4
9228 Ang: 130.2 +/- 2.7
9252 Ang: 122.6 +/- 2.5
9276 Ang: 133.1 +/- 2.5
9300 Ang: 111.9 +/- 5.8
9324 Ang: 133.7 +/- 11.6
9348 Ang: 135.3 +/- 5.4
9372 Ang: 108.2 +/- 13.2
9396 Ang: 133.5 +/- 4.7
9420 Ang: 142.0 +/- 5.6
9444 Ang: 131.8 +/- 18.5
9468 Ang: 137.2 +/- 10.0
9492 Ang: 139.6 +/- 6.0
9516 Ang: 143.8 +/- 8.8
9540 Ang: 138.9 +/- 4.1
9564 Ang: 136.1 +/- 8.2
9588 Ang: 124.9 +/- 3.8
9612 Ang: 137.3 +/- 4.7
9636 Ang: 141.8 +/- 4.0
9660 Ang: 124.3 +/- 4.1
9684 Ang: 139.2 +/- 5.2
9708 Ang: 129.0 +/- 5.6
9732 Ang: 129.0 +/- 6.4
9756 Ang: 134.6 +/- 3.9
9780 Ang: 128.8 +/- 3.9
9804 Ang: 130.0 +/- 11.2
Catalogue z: 0.09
